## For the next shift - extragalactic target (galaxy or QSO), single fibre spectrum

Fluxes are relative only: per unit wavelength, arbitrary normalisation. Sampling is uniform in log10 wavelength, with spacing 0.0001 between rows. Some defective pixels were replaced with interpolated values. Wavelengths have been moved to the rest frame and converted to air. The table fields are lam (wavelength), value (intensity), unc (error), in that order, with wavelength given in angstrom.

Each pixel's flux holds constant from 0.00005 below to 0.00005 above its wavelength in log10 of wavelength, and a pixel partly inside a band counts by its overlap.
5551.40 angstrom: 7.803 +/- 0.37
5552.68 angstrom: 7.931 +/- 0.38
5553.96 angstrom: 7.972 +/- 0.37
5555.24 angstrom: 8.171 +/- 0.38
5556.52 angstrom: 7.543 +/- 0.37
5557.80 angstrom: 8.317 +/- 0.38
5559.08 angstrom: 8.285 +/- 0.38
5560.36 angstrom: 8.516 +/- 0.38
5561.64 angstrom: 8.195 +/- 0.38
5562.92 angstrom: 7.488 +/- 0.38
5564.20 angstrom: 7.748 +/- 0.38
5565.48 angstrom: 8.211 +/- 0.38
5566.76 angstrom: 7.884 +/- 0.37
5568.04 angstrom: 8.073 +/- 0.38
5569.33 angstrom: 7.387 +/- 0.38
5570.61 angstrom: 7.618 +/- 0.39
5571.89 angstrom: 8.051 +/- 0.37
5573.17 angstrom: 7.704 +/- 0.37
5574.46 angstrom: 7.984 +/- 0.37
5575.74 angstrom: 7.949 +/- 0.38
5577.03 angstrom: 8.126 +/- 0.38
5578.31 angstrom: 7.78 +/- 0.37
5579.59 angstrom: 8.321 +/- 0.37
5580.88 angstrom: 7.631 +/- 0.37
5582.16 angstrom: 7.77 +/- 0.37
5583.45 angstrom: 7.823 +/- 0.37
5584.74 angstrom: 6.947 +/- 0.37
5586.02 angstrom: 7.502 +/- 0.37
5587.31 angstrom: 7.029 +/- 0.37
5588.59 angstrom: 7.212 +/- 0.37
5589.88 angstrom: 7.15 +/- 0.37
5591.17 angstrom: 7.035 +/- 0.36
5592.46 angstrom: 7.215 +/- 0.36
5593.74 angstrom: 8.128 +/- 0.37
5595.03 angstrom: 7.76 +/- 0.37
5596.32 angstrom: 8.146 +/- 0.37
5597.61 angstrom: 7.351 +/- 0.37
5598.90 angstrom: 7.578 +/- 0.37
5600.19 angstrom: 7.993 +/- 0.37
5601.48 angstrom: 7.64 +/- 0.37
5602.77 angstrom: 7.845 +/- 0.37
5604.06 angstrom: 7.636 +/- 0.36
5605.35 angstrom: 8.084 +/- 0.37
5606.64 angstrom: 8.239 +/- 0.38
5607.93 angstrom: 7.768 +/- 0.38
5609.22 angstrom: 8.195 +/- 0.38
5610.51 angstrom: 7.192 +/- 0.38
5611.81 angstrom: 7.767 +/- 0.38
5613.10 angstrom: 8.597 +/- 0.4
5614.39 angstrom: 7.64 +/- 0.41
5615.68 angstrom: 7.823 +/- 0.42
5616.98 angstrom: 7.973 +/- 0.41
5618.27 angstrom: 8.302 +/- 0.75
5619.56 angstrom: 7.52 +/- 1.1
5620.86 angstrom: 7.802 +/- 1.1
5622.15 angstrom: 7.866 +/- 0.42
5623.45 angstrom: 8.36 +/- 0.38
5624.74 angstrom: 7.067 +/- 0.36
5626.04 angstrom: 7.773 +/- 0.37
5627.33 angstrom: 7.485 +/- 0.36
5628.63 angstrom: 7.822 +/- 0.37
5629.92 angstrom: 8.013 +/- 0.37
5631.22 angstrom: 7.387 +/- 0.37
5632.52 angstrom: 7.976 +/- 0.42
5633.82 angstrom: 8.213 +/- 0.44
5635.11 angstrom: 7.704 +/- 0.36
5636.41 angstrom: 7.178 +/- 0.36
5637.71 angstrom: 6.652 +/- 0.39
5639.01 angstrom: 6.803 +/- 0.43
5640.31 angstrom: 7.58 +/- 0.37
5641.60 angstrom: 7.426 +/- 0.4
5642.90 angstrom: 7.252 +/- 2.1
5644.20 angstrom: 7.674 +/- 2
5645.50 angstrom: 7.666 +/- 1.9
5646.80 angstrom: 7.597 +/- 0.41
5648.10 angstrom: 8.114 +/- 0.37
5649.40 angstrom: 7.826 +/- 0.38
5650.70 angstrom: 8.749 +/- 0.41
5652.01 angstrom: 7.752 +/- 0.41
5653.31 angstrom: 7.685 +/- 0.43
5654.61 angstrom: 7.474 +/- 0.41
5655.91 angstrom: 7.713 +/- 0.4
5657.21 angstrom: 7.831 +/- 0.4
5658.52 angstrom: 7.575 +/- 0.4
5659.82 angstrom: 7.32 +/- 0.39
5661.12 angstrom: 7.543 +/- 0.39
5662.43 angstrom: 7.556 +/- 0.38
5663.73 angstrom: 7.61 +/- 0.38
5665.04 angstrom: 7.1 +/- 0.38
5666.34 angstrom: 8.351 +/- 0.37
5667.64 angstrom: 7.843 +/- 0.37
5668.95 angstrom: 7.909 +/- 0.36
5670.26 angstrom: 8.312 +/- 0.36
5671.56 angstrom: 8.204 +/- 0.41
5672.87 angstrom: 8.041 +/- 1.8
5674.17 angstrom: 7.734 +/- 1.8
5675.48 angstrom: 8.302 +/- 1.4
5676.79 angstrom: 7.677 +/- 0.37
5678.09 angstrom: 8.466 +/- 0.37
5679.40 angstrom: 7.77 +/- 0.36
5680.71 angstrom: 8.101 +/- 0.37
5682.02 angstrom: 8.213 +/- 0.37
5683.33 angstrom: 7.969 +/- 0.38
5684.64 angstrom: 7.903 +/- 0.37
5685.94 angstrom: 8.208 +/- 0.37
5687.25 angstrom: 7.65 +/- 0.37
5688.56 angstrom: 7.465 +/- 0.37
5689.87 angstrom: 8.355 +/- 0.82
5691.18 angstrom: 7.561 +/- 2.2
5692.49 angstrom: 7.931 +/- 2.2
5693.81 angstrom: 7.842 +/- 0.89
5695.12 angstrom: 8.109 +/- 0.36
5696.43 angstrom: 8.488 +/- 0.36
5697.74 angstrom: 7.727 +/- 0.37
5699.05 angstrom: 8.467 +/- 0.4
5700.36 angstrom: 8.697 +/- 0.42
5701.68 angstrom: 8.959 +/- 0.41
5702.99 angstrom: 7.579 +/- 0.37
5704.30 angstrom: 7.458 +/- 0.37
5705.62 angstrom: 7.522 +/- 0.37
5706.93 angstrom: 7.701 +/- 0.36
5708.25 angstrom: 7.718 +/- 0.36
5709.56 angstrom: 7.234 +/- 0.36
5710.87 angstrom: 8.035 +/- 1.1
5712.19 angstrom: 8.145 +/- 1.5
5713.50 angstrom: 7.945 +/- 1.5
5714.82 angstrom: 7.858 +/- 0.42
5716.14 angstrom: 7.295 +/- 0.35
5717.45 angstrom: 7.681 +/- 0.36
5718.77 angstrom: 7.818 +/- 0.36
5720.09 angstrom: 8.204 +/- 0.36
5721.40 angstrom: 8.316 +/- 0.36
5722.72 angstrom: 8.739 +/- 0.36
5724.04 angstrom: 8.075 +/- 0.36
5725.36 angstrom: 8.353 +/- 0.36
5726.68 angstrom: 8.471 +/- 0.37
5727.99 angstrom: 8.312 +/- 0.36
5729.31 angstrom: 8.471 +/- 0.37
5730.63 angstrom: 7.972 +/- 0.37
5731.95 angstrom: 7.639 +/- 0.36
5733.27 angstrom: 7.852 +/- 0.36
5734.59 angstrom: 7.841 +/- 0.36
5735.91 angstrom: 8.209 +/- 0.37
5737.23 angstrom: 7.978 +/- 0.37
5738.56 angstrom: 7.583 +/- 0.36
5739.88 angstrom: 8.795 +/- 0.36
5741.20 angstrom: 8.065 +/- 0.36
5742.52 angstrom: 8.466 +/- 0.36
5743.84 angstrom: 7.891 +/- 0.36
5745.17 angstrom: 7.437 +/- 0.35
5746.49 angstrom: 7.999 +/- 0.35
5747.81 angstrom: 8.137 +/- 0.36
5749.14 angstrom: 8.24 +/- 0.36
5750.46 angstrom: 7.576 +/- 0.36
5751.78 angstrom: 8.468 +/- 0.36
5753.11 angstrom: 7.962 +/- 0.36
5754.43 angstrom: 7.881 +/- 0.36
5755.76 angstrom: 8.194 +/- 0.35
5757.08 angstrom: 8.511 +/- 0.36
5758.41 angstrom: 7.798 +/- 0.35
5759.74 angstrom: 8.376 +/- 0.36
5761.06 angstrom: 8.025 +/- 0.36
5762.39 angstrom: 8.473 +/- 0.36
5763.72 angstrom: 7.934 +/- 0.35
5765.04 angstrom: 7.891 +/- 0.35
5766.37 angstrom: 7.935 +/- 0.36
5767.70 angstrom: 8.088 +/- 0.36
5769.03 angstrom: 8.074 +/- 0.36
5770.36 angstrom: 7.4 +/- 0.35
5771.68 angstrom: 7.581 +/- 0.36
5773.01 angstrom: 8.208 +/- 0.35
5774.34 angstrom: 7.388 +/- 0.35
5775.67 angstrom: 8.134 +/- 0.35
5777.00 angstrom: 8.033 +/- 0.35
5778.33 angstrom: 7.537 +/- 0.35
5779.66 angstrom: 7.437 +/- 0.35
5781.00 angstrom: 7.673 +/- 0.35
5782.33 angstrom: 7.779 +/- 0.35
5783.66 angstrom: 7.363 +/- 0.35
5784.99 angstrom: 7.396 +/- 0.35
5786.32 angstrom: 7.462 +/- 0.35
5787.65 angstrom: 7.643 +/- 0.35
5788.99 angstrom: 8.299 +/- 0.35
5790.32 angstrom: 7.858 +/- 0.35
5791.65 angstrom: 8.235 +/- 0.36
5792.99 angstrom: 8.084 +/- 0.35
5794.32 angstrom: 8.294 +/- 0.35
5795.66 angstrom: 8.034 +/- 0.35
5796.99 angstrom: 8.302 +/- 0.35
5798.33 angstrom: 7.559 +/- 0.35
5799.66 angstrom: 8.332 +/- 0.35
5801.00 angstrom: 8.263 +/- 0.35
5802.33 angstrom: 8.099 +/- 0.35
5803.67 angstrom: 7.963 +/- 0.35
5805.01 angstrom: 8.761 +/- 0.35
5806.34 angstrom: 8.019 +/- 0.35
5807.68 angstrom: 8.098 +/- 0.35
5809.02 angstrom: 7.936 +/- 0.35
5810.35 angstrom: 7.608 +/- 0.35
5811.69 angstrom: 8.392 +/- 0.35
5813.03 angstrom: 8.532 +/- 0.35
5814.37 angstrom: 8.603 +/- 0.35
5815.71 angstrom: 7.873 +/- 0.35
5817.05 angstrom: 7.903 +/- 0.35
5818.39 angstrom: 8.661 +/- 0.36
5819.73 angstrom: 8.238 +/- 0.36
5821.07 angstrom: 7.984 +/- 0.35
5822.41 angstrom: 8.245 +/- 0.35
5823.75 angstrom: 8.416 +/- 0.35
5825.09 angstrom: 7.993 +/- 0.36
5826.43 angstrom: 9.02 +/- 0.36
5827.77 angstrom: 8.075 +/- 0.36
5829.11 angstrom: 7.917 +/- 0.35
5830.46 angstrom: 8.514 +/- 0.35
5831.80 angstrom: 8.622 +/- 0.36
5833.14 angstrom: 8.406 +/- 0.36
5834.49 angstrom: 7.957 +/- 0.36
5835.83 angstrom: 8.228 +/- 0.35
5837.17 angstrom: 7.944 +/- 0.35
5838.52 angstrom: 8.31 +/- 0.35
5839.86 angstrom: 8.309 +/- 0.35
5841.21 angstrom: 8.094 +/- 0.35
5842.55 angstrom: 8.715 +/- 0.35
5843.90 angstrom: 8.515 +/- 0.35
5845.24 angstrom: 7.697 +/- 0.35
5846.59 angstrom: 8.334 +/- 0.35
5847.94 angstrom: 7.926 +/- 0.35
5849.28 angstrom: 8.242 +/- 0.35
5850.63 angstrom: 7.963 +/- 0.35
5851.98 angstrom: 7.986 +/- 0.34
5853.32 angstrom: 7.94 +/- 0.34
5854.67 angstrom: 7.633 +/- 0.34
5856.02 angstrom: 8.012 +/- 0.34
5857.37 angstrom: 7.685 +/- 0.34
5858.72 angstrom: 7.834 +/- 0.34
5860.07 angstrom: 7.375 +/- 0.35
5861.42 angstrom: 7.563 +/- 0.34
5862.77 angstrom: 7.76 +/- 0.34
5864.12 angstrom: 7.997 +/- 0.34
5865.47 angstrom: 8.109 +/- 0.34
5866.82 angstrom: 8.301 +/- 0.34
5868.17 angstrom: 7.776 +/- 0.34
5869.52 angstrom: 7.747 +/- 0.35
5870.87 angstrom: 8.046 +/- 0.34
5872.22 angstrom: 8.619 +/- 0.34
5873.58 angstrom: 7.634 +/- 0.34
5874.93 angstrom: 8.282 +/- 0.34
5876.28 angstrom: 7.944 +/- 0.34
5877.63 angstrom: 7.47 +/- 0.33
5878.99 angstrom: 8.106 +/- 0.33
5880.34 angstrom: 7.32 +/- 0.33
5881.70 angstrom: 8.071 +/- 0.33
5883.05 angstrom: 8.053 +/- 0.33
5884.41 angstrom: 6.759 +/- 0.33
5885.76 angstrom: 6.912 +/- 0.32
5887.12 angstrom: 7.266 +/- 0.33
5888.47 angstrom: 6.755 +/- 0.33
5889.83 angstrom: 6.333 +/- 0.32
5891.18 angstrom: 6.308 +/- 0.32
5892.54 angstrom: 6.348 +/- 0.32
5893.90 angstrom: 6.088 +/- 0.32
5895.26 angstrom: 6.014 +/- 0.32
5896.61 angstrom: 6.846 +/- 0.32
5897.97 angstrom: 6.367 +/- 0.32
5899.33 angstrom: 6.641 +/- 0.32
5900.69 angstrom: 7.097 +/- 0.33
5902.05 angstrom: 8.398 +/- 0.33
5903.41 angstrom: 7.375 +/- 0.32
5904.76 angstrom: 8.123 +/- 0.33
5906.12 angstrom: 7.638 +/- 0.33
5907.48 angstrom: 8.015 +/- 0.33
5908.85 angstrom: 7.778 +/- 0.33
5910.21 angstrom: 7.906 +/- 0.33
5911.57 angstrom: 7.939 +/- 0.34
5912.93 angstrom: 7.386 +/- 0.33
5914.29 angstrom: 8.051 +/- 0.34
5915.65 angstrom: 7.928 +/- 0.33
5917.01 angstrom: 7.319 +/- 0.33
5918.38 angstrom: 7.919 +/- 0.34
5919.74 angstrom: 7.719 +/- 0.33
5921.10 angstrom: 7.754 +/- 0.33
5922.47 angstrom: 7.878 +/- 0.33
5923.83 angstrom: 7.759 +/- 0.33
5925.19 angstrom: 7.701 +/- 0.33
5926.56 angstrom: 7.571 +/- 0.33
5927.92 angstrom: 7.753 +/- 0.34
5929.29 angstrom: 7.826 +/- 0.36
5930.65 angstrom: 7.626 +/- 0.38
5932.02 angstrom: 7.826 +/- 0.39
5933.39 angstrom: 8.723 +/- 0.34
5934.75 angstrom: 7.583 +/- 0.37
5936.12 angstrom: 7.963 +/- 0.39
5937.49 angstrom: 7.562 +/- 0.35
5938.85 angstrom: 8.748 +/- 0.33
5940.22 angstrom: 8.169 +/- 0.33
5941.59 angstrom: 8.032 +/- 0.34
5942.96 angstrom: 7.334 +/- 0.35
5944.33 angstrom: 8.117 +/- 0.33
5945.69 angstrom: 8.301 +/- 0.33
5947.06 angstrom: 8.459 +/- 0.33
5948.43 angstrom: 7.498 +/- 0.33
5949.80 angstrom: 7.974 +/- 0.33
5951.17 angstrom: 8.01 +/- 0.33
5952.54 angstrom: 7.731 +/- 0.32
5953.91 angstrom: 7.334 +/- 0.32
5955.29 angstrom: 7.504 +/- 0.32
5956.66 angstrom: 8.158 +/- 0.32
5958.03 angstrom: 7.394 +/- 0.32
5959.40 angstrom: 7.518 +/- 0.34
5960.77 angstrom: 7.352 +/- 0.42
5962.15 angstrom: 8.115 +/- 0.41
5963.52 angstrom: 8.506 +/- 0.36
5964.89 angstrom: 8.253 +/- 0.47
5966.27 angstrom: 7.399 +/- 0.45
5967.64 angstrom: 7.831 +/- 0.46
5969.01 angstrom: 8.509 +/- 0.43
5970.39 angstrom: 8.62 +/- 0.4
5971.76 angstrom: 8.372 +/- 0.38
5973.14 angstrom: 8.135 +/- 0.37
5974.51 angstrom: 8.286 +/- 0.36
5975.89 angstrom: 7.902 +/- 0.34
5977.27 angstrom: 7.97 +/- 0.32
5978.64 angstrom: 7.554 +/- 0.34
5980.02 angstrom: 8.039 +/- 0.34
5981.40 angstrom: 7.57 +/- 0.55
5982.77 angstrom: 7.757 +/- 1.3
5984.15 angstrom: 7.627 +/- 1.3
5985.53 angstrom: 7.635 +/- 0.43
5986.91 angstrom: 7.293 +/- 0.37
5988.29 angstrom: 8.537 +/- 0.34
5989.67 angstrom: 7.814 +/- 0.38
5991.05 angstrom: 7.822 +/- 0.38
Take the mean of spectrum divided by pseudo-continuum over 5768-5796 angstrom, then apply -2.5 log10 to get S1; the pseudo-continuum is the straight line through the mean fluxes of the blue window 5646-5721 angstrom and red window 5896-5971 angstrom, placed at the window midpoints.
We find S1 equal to 0.01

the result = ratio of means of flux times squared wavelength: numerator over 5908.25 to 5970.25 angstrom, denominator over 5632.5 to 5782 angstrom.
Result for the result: 1.1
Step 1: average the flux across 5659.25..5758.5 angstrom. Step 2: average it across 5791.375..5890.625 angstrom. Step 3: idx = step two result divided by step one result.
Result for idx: 1.00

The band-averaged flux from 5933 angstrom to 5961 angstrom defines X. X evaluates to 7.88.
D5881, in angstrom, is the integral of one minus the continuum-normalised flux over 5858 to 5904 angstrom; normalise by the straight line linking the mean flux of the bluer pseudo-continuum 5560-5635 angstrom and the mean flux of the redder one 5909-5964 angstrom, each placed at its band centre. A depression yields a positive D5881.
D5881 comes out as 2.57 angstrom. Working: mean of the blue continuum 7.78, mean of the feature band 7.4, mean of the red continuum 7.85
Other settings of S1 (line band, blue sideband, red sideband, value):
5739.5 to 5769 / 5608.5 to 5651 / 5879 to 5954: -0.06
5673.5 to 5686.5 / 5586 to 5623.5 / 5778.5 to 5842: -0.02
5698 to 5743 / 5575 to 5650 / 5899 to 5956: -0.04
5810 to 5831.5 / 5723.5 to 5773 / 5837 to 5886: -0.04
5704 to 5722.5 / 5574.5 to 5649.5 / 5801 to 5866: 0.01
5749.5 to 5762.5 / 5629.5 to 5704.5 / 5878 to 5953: -0.05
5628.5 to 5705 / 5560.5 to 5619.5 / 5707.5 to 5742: 0.01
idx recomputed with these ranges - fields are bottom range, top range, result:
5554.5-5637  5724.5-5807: 1.03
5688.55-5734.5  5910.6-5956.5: 0.98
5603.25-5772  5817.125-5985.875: 0.99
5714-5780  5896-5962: 0.97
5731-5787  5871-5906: 0.92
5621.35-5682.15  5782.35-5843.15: 1.05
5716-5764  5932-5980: 0.98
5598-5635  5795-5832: 1.05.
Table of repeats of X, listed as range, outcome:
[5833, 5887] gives 7.93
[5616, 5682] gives 7.76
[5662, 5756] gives 8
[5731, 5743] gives 8.04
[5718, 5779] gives 8.05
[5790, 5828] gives 8.19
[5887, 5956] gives 7.58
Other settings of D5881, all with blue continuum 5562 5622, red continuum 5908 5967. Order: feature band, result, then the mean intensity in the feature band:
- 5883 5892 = 1.2 angstrom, 6.82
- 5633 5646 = 0.6 angstrom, 7.42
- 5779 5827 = -1.6 angstrom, 8.06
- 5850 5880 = -0.3 angstrom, 7.89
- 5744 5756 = -0.3 angstrom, 7.97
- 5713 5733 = -0.7 angstrom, 8.07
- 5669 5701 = -1.1 angstrom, 8.05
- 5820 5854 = -1.7 angstrom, 8.22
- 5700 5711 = -0.1 angstrom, 7.85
